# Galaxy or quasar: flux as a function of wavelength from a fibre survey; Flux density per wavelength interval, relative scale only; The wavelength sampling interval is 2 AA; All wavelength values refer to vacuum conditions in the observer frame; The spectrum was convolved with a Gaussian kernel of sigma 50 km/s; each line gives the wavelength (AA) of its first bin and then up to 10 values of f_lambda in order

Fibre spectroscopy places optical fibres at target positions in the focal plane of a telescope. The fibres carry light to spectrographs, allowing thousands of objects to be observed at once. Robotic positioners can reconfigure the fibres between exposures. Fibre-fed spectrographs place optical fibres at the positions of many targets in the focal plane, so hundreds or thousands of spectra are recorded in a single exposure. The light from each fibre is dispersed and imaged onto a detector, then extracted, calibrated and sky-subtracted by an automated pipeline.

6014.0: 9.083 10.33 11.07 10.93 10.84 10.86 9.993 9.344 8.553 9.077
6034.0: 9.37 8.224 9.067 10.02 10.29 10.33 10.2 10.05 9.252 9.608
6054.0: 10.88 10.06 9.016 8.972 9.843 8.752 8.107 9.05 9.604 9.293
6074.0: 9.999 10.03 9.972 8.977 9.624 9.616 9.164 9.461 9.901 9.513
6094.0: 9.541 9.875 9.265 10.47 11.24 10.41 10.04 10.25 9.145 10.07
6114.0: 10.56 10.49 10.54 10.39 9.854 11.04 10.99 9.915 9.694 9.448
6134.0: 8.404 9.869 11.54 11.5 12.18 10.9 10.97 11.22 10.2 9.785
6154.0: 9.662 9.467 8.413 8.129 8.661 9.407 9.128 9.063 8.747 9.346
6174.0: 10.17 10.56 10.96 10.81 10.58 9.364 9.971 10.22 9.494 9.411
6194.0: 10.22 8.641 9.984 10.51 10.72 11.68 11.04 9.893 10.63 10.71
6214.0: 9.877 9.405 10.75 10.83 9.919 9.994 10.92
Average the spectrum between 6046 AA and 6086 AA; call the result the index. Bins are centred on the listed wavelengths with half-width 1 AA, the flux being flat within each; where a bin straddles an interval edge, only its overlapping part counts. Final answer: 9.52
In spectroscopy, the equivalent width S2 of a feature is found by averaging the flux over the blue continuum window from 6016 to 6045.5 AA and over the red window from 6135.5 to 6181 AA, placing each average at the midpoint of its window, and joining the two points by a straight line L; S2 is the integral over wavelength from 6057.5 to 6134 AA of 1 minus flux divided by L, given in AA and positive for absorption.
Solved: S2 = 1.4 AA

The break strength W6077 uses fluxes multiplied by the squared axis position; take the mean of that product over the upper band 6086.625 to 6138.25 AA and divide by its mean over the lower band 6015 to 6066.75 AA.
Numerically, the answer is 1.06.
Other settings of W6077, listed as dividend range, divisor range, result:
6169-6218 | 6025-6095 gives 1.11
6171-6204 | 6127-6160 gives 1.01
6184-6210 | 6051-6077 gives 1.12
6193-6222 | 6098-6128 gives 1.03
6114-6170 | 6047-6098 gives 1.08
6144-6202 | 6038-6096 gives 1.06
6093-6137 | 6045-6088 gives 1.07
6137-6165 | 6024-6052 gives 1.10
